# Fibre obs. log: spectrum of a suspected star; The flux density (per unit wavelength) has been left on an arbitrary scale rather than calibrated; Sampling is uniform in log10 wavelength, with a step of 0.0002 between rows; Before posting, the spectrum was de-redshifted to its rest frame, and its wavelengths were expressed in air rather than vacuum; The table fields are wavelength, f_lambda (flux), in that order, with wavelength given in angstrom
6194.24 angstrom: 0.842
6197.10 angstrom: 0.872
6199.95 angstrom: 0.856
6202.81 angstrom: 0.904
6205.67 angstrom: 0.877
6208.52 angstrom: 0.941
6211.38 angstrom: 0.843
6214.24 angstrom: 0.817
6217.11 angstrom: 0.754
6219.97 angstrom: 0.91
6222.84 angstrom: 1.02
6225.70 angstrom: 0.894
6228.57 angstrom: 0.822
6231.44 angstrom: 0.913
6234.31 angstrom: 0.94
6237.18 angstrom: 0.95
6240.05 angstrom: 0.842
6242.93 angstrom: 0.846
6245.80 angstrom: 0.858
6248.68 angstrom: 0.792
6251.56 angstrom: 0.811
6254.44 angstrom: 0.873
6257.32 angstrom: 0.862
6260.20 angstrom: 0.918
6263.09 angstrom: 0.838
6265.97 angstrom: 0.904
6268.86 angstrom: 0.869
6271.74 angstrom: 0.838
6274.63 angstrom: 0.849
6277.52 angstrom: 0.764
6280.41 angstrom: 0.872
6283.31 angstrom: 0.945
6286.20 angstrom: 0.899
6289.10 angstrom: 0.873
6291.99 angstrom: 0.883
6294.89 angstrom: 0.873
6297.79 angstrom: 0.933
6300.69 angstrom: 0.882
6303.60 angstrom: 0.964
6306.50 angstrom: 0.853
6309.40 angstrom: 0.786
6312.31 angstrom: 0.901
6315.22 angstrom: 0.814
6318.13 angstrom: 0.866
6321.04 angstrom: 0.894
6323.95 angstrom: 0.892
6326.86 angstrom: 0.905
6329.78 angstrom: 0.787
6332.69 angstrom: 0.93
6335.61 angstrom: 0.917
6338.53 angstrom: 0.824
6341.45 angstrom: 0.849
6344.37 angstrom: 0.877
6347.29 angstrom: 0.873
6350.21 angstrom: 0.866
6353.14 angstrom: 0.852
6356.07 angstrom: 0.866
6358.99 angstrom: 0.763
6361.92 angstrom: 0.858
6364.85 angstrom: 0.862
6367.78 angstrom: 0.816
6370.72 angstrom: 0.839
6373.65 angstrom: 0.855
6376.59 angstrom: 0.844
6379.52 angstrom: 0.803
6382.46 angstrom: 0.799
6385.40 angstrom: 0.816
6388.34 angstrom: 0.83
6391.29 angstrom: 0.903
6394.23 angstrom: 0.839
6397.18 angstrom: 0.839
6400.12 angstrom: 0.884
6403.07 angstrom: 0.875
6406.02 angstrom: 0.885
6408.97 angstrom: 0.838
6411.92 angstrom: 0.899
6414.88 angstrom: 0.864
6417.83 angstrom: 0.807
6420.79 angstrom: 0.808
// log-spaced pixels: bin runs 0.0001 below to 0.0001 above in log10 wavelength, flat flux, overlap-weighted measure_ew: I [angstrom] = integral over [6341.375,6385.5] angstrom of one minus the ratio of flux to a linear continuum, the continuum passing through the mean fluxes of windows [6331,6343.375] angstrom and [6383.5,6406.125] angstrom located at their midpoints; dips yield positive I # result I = 1.4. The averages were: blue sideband 0.878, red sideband 0.856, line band 0.84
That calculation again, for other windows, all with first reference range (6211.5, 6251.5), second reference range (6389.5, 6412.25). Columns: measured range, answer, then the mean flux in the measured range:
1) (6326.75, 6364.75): 0.50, 0.857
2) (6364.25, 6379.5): 0.53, 0.838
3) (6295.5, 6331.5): -0.17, 0.873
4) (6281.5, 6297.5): -0.50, 0.897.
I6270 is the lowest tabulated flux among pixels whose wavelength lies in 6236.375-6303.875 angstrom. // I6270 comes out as 0.764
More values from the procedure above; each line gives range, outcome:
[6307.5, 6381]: 0.763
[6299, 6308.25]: 0.853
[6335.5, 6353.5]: 0.824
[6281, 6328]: 0.786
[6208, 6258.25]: 0.754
